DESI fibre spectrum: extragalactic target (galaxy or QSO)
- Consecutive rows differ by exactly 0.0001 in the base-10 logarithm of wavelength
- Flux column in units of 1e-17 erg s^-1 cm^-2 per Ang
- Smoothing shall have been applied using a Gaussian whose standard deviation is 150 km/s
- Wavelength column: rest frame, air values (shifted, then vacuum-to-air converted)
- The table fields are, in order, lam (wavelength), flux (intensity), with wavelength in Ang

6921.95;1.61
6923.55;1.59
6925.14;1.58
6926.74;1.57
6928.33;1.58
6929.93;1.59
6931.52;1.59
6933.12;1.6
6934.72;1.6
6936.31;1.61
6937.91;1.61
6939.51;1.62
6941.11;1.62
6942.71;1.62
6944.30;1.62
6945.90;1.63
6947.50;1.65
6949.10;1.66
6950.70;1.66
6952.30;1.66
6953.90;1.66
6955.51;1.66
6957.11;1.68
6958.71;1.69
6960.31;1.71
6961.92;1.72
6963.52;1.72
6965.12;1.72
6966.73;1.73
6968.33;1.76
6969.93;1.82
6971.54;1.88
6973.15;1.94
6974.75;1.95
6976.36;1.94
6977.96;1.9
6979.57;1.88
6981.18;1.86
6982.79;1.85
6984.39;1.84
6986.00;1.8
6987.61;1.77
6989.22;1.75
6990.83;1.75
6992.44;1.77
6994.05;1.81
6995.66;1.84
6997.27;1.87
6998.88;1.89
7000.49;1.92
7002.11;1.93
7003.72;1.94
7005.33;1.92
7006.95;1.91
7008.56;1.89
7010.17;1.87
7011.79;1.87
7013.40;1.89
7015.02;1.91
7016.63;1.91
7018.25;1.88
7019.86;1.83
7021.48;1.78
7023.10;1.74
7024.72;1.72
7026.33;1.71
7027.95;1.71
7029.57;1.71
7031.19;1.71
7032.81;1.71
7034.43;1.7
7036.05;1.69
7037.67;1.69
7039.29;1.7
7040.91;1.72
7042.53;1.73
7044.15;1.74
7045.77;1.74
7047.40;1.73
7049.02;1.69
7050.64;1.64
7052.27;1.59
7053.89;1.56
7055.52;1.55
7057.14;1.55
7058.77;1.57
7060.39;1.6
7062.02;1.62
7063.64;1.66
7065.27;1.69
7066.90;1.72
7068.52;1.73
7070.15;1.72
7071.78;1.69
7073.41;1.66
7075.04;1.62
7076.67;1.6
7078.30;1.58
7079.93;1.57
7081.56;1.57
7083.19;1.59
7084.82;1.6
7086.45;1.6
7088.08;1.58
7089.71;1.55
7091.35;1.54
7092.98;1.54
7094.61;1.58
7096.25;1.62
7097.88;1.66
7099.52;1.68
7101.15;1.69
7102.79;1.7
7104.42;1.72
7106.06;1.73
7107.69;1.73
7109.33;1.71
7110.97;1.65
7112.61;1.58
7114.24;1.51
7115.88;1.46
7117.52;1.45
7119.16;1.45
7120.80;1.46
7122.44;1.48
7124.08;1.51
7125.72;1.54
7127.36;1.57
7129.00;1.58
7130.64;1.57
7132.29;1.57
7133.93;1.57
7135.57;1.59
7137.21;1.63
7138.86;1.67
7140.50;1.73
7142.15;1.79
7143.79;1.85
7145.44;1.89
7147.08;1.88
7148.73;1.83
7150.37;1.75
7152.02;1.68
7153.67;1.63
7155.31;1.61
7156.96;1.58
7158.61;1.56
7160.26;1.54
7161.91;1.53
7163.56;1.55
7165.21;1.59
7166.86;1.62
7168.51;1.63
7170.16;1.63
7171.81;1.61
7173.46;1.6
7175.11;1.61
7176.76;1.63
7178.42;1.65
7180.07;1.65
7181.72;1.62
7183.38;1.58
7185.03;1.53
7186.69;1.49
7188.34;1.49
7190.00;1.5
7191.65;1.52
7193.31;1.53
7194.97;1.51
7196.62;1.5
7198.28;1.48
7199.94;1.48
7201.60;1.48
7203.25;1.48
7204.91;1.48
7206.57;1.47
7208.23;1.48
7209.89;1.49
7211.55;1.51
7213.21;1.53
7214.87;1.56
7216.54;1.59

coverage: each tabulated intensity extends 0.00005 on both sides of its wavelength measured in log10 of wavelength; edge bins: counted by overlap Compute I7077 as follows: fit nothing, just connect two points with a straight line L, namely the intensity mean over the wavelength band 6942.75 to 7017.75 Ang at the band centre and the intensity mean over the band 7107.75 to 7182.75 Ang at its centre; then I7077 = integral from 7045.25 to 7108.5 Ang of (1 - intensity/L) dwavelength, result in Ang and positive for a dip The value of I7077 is 2.3 Ang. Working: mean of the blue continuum 1.8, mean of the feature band 1.63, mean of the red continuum 1.62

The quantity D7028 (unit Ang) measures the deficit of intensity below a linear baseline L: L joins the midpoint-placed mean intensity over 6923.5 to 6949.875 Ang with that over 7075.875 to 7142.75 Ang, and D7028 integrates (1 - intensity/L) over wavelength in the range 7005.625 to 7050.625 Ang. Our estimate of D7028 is -4.8 Ang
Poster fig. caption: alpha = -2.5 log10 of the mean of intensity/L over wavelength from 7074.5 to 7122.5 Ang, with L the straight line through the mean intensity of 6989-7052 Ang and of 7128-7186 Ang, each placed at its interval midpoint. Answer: 0.07 mag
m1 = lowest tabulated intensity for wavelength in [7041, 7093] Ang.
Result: 1.54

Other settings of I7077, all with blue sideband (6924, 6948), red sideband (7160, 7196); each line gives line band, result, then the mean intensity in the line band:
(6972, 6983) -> -2.1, 1.9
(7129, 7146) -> -1.1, 1.68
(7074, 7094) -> 0.1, 1.58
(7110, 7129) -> 0.7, 1.52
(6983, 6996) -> -1.6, 1.79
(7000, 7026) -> -4.4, 1.87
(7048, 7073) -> -0.8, 1.64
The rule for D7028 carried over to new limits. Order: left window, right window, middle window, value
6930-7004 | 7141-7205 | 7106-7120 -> 0.6 Ang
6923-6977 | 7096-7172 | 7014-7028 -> -1.2 Ang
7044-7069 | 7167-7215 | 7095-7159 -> -1.9 Ang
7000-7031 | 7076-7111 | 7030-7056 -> 1.2 Ang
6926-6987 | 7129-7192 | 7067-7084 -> 0.3 Ang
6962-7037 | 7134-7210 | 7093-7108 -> 0.2 Ang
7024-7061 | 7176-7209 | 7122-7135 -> 0.3 Ang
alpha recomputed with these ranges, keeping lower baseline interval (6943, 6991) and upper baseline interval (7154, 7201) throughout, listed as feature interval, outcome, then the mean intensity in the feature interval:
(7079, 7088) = 0.04 mag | 1.59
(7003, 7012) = -0.11 mag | 1.9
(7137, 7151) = -0.12 mag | 1.79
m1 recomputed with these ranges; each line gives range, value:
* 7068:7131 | 1.45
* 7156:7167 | 1.53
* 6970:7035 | 1.7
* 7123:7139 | 1.51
